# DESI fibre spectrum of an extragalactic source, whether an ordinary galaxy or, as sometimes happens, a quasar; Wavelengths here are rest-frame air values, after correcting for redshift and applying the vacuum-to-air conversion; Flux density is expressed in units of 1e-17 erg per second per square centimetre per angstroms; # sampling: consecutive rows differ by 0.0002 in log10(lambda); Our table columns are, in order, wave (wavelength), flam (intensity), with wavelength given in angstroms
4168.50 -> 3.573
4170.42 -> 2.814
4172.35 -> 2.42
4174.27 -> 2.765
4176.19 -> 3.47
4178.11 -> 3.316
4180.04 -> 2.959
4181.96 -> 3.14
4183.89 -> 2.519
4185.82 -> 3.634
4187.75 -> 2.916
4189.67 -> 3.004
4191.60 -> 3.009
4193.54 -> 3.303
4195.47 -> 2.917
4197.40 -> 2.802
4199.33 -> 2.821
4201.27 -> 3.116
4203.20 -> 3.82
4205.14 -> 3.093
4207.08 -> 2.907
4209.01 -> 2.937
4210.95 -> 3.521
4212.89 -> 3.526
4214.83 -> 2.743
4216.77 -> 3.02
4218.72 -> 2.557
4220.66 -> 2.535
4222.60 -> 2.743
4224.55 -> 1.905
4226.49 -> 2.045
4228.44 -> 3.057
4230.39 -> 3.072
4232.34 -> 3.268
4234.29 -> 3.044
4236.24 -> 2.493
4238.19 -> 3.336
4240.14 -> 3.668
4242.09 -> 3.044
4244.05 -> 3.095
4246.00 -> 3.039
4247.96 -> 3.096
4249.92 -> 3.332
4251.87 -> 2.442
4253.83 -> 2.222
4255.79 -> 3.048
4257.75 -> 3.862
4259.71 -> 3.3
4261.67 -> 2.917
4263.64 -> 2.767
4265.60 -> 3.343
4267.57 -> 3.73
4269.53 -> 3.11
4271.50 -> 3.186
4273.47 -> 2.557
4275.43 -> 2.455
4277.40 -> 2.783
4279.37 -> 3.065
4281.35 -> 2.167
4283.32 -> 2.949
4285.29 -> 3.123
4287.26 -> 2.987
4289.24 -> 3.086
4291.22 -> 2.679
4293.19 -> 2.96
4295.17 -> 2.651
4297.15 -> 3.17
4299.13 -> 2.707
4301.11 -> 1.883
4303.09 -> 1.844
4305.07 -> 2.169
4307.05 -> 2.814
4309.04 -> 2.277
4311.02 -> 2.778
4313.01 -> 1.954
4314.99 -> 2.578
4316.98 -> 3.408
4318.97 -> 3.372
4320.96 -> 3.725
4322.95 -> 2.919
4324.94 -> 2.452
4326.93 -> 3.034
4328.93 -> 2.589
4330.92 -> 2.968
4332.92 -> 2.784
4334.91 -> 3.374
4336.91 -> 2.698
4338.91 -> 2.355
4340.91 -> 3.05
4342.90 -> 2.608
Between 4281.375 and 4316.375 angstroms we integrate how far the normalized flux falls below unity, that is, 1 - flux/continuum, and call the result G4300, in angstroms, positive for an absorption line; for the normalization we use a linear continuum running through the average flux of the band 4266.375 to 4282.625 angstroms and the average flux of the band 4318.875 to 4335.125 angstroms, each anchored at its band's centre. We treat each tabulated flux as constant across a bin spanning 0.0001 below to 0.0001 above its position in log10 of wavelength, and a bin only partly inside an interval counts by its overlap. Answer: 3.7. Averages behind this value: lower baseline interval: 2.89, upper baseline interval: 2.99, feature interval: 2.62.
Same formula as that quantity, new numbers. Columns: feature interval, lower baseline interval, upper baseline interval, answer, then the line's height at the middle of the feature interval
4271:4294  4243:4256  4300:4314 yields -2.8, 2.52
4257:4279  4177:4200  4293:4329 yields -2.1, 2.81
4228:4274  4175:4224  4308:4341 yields -2.1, 2.96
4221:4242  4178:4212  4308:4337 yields 1.1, 3.03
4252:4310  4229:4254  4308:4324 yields 2.7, 2.95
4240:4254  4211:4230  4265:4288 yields -0.8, 2.83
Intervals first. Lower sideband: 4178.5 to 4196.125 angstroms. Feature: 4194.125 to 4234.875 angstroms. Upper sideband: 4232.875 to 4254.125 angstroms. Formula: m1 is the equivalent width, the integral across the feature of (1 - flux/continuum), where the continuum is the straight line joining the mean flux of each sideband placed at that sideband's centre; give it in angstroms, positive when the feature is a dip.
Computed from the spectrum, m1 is 1.4 angstroms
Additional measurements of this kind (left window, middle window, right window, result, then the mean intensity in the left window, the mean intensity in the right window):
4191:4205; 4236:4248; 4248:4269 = -0.18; 3.11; 3.1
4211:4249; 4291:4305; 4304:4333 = 1.47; 2.93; 2.79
